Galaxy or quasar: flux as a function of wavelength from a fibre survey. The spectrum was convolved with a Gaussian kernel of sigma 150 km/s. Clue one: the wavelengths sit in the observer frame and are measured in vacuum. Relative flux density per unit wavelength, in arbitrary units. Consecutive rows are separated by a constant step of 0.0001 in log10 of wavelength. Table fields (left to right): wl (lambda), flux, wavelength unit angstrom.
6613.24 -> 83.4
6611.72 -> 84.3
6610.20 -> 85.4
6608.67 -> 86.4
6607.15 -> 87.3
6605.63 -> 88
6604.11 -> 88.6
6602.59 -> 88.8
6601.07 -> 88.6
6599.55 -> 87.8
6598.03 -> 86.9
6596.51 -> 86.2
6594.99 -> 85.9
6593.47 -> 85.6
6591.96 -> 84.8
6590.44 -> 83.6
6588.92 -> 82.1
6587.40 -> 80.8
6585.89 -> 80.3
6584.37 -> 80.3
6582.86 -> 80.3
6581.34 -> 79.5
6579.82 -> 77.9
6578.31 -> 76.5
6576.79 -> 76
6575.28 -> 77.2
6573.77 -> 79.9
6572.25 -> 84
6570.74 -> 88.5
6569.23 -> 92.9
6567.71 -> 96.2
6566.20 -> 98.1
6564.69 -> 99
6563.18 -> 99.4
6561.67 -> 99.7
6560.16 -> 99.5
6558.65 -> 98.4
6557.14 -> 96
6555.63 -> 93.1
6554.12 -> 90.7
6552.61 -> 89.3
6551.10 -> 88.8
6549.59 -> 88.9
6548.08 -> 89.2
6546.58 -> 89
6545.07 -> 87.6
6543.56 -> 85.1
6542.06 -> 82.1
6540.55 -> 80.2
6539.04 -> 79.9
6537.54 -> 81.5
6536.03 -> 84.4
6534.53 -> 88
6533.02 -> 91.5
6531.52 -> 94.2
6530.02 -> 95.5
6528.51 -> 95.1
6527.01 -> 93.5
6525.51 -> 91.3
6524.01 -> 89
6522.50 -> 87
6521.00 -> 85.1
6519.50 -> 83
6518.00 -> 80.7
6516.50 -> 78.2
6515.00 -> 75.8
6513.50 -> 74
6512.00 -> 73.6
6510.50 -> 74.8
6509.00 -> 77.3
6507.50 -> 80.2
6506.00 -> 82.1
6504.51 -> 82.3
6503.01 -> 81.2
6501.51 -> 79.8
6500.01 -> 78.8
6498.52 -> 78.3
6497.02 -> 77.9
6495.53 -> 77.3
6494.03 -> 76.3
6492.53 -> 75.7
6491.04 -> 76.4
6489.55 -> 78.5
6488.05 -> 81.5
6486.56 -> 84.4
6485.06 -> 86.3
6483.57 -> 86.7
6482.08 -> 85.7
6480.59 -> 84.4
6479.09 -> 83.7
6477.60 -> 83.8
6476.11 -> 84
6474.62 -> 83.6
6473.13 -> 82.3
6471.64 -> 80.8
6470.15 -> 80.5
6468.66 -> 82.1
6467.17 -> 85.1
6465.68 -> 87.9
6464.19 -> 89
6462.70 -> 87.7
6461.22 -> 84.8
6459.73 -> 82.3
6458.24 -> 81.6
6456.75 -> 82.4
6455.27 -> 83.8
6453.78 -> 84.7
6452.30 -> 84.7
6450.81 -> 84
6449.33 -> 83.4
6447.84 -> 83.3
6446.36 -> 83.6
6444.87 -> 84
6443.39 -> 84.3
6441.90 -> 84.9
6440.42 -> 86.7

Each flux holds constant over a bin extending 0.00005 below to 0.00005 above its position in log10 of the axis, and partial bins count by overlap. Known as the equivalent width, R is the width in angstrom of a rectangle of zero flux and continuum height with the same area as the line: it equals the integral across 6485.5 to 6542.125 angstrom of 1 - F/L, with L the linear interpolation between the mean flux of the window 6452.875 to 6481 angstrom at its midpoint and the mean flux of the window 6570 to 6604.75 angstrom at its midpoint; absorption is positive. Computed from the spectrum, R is 0.9 angstrom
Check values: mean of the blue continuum 83.9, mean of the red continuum 83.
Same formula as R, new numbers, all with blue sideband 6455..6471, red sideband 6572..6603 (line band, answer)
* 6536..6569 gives -3.2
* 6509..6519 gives 0.8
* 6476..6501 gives 0.8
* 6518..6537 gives -1.4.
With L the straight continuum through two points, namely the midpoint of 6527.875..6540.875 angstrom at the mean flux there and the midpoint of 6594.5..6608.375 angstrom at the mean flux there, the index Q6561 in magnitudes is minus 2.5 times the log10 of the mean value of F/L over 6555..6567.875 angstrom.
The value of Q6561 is -0.12 mag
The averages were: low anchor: 88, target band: 97.9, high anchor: 87.6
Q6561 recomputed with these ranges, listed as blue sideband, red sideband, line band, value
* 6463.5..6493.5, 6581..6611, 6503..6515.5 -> 0.08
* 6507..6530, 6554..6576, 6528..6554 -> 0.00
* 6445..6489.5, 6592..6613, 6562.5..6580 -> -0.02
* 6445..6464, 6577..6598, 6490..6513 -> 0.07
